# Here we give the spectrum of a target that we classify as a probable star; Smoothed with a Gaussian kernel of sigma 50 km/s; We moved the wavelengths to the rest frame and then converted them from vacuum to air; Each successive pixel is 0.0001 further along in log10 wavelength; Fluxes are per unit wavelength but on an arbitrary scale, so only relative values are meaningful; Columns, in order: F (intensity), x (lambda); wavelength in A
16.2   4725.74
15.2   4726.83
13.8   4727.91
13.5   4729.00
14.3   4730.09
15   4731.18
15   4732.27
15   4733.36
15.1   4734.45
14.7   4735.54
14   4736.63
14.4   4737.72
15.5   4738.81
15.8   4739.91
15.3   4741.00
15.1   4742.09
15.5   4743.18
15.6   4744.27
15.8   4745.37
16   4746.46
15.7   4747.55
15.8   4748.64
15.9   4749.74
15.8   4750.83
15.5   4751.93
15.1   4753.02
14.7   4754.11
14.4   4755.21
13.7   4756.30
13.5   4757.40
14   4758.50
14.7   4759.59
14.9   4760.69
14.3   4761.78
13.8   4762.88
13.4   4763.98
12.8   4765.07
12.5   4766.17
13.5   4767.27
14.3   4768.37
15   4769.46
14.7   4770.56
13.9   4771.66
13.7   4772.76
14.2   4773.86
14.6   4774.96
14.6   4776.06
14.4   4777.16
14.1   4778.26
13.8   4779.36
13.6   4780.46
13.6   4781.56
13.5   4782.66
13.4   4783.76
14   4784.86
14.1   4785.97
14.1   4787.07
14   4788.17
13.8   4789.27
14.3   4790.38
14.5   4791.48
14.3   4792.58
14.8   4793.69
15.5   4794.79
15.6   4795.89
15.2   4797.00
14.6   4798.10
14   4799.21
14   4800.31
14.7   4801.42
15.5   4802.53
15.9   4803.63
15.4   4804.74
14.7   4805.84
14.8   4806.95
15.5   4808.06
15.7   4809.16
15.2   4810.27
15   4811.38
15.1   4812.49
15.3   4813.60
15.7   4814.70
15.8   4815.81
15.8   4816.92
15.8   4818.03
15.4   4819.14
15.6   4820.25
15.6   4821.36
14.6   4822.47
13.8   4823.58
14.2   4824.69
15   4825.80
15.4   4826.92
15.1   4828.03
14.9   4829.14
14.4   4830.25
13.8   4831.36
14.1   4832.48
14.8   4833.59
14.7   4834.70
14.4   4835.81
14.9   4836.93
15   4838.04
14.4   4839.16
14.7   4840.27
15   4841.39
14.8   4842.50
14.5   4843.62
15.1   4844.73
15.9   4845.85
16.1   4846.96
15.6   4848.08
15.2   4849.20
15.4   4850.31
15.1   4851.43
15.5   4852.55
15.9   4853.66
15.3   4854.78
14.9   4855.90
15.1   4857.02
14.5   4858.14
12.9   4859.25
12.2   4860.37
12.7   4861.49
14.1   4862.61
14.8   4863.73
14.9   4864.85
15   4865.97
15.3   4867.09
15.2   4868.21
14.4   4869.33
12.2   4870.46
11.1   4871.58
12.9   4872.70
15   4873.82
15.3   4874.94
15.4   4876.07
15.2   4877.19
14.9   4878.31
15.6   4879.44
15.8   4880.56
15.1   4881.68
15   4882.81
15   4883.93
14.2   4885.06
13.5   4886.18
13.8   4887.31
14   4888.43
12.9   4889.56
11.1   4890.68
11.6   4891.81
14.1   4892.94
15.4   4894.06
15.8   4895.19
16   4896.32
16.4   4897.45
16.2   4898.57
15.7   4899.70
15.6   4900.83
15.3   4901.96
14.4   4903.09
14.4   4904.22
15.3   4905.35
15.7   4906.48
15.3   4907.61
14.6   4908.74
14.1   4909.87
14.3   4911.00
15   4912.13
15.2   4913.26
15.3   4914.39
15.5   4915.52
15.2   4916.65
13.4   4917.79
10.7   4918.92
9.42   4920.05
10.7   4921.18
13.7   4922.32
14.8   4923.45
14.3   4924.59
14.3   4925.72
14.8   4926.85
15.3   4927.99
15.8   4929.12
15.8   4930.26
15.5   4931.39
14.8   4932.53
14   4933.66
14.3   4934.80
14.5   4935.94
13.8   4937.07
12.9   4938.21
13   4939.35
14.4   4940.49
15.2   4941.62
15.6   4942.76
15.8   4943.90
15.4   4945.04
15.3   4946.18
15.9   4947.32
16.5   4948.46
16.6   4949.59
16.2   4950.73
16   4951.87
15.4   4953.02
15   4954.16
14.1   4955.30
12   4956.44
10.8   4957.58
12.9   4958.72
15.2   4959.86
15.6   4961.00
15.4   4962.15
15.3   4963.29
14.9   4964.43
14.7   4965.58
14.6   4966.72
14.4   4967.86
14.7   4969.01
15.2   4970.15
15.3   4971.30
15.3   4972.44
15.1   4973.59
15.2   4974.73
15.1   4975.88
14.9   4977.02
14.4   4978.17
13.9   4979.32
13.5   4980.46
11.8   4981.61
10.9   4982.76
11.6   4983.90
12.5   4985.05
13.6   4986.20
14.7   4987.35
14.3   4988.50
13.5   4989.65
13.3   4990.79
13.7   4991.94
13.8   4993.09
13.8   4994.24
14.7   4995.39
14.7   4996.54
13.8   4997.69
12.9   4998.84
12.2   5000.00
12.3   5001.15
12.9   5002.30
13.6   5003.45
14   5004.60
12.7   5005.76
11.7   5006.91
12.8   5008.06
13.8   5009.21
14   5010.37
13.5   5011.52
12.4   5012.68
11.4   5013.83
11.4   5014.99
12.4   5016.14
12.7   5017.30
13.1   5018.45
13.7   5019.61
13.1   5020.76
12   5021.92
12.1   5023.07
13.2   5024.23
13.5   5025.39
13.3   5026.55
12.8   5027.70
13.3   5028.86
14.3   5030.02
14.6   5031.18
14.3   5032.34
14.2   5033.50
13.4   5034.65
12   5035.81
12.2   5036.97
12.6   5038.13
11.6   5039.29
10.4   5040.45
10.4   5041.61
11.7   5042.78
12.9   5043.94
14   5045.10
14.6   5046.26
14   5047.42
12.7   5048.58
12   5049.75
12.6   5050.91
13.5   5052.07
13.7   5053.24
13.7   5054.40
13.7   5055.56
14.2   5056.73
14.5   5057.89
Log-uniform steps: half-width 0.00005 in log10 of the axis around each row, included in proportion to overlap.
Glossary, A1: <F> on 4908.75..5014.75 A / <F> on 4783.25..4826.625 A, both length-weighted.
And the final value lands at 0.9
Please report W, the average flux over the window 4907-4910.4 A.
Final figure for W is 14.7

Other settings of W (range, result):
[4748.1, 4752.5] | 15.7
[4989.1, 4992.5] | 13.5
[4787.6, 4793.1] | 14.2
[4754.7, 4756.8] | 14.1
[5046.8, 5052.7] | 13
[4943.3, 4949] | 15.8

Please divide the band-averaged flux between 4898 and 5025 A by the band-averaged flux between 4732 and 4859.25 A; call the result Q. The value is 0.95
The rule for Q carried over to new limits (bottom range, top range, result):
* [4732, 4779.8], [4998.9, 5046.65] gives 0.88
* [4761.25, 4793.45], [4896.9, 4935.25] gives 1.04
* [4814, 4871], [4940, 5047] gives 0.93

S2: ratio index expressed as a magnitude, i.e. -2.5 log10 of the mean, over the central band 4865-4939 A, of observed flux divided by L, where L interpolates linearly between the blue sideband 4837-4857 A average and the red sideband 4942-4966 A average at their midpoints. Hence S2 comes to 0.05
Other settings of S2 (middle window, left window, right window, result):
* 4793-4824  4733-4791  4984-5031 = -0.069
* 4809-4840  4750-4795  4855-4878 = -0.059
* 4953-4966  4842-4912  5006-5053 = -0.042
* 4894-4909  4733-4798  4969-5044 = -0.122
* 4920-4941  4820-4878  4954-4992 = 0.010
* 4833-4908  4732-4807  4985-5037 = -0.050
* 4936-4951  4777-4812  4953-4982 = -0.048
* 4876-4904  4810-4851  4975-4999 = -0.016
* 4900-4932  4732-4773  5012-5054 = -0.063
